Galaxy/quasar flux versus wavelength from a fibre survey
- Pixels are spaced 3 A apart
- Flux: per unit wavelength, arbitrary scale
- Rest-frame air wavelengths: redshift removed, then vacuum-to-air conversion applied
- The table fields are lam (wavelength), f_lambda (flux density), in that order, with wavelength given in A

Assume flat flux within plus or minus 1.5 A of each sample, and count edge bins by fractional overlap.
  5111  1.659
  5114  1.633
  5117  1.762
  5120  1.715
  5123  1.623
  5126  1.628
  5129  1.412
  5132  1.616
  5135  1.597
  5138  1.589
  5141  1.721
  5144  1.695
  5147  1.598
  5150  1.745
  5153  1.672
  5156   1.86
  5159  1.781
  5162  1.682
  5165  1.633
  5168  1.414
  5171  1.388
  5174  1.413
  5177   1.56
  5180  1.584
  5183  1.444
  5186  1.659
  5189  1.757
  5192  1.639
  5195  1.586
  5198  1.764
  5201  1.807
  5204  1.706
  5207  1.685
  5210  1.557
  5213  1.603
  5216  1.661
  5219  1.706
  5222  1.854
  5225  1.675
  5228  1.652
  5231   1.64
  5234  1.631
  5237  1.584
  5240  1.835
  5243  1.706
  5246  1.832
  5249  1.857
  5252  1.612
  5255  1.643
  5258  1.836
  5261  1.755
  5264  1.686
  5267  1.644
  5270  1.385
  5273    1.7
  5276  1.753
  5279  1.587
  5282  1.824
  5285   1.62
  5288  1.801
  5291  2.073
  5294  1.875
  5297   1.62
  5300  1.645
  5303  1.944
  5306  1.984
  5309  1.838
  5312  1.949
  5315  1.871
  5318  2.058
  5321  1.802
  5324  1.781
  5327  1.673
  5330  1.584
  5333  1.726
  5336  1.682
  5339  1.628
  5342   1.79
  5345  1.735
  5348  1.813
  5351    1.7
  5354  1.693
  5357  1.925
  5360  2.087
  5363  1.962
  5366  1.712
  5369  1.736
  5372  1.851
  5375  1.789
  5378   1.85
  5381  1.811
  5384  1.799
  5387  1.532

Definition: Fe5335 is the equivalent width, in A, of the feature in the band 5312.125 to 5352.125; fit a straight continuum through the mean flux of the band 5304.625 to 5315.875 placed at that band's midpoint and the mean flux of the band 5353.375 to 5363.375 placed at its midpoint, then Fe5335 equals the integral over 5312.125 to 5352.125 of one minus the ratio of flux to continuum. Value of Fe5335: 3.3 A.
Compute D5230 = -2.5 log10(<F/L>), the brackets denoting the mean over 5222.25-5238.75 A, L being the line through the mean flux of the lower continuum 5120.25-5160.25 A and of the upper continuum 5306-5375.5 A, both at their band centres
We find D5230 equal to 0.04 mag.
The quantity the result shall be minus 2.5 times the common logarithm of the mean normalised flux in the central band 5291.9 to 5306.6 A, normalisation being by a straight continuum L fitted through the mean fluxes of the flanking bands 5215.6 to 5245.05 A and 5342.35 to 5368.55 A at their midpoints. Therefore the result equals -0.03 mag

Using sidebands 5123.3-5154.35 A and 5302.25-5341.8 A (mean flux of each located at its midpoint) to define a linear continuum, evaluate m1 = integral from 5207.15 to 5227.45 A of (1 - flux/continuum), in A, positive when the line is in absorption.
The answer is 0.3 A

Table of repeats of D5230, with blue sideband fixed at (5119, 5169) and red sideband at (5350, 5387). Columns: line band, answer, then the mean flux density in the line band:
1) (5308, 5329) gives -0.041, 1.85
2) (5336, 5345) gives 0.053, 1.71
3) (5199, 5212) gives 0.003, 1.69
